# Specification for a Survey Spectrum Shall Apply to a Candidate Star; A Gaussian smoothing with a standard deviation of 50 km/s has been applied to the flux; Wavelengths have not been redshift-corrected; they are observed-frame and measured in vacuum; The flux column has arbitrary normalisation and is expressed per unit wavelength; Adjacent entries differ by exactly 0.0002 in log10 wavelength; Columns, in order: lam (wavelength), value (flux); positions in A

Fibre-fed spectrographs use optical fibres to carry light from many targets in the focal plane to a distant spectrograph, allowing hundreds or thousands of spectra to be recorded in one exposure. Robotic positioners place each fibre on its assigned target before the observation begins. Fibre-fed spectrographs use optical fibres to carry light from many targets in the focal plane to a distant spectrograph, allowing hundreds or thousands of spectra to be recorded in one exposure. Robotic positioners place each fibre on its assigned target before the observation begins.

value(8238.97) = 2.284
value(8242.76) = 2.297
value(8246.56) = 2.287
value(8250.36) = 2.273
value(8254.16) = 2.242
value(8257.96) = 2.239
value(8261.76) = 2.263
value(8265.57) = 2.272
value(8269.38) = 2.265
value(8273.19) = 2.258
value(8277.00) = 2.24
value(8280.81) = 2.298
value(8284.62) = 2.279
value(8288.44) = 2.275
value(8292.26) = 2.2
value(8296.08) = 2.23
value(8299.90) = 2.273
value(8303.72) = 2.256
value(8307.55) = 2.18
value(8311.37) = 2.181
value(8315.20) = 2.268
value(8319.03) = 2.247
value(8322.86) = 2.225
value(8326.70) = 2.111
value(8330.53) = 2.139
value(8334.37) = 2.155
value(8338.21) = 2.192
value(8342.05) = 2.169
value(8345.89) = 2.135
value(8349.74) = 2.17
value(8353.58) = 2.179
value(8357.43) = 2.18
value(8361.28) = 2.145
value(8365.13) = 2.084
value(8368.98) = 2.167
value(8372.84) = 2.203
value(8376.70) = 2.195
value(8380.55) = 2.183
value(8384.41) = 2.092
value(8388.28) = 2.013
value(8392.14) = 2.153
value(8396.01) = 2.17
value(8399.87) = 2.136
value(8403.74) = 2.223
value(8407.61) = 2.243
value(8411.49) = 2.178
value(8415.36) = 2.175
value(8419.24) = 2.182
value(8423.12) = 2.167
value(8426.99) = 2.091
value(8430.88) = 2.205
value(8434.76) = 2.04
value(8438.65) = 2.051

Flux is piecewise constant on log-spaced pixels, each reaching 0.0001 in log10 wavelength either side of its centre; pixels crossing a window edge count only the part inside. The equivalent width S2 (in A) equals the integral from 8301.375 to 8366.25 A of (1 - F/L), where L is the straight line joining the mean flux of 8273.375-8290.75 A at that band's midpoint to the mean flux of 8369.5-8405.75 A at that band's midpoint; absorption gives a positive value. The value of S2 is 1.0 A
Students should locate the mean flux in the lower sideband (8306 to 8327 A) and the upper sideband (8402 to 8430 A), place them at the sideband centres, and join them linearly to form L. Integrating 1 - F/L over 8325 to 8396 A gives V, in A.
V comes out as 1.5 A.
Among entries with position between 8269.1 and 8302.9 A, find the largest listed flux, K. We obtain 2.298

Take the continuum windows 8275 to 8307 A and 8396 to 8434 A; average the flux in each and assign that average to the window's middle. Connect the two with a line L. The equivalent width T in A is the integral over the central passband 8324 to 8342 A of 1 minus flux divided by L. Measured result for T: 0.6 A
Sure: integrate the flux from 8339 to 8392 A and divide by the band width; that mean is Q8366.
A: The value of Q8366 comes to 2.15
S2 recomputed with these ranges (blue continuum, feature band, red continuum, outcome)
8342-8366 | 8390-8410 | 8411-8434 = -0.2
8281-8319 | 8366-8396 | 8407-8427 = 0.7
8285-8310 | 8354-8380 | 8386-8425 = 0.3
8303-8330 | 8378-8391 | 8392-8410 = 0.5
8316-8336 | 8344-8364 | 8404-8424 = 0.2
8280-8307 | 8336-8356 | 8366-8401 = 0.2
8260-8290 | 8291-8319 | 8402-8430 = 0.3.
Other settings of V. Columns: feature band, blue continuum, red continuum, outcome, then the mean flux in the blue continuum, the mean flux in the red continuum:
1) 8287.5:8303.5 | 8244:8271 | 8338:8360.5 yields -0.1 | 2.26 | 2.17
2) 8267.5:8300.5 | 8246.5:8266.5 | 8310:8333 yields -0.4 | 2.26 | 2.19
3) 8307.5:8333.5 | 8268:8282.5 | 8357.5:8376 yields 0.2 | 2.27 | 2.16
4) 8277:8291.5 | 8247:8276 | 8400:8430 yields -0.2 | 2.26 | 2.18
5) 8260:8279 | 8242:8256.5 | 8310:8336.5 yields -0.1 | 2.27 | 2.19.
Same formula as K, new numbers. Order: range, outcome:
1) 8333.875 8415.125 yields 2.243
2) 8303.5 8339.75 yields 2.268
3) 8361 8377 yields 2.203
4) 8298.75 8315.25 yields 2.273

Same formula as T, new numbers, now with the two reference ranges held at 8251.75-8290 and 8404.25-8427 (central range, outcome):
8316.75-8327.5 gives 0.14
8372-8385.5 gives 0.20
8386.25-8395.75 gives 0.42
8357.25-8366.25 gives 0.33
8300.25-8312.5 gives 0.15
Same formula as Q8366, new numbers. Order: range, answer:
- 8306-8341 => 2.19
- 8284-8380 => 2.19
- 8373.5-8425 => 2.16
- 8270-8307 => 2.25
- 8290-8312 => 2.22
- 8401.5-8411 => 2.22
